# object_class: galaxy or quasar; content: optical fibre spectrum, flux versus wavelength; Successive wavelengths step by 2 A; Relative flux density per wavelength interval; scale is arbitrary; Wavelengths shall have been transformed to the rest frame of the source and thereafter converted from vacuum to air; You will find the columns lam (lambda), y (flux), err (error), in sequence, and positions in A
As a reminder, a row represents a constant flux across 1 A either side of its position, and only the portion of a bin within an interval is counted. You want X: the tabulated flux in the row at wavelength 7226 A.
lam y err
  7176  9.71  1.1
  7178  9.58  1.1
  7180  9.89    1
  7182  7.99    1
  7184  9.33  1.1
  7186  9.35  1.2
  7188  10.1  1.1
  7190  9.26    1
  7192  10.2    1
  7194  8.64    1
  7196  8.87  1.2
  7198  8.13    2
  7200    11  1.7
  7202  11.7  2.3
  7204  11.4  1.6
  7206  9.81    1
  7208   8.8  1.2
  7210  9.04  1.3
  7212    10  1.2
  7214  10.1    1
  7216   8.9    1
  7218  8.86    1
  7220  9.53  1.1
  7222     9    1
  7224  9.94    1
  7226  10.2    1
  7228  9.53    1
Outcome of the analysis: 10.2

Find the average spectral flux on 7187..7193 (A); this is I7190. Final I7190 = 9.85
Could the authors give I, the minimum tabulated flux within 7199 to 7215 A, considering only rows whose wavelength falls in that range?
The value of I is 8.8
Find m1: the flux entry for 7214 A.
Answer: 10.1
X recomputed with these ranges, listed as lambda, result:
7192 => 10.2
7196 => 8.87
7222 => 9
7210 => 9.04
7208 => 8.8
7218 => 8.86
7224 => 9.94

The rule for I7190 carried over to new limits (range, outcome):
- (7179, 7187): 9.14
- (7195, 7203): 9.93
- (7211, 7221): 9.48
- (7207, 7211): 8.92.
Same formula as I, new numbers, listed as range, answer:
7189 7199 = 8.13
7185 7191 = 9.26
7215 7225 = 8.86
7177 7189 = 7.99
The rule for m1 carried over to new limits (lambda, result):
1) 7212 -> 10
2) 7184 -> 9.33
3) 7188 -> 10.1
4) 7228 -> 9.53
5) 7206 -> 9.81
